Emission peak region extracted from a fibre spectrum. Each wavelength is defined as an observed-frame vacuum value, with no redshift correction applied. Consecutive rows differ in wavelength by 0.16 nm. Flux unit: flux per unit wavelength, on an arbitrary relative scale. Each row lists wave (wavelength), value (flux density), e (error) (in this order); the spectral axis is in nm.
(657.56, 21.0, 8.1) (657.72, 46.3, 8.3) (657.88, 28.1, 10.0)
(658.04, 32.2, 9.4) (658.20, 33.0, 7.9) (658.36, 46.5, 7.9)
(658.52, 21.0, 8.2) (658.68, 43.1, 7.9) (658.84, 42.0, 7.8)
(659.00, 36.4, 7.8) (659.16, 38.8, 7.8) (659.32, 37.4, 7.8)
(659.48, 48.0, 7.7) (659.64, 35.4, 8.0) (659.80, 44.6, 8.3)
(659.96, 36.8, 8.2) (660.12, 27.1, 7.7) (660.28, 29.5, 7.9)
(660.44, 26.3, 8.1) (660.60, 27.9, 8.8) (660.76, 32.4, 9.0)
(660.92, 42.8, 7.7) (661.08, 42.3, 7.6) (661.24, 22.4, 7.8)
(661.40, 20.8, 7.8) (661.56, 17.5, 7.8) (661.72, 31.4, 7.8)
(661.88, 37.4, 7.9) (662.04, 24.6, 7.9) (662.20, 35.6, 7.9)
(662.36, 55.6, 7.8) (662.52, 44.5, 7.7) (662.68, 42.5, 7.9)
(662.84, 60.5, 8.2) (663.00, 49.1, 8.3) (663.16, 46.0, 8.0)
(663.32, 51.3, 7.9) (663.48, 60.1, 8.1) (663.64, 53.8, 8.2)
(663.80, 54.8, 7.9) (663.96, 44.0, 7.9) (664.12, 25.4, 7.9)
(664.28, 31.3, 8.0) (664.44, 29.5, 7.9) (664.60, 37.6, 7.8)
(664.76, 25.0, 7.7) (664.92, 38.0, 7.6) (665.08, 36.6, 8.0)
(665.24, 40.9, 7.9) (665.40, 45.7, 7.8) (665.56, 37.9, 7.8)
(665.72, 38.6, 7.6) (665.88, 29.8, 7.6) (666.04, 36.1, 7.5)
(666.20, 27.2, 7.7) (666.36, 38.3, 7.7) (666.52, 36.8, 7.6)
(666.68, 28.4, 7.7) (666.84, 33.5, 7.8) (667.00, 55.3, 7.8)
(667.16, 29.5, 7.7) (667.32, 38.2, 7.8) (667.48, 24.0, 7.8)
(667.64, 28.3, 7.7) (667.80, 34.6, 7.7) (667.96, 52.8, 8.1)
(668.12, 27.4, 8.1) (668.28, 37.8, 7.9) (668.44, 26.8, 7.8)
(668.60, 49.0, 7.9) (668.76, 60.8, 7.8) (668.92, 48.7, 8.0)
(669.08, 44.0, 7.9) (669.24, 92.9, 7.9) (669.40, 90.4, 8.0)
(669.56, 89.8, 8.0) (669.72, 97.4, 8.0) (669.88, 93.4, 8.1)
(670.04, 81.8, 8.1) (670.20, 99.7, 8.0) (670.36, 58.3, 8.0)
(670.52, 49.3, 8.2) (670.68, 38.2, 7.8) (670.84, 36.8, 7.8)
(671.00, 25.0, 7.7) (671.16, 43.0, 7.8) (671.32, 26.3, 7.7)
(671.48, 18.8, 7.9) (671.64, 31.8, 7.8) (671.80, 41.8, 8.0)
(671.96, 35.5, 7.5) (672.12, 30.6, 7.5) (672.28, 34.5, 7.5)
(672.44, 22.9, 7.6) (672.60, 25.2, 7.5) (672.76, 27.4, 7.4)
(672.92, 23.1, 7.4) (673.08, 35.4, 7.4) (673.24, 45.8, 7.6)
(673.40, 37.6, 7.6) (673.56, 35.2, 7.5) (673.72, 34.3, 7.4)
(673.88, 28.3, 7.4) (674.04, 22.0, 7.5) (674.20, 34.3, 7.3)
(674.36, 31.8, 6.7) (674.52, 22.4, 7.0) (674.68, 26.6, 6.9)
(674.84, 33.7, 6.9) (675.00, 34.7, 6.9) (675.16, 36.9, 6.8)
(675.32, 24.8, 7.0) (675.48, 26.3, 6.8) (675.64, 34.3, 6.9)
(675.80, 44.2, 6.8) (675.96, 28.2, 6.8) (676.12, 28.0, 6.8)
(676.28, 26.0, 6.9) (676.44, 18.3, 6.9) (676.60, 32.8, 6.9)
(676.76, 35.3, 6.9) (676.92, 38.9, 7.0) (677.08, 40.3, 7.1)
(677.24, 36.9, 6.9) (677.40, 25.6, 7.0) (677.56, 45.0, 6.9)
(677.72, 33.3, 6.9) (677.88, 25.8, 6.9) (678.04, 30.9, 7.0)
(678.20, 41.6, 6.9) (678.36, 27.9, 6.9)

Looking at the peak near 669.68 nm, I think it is [O III] 5007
